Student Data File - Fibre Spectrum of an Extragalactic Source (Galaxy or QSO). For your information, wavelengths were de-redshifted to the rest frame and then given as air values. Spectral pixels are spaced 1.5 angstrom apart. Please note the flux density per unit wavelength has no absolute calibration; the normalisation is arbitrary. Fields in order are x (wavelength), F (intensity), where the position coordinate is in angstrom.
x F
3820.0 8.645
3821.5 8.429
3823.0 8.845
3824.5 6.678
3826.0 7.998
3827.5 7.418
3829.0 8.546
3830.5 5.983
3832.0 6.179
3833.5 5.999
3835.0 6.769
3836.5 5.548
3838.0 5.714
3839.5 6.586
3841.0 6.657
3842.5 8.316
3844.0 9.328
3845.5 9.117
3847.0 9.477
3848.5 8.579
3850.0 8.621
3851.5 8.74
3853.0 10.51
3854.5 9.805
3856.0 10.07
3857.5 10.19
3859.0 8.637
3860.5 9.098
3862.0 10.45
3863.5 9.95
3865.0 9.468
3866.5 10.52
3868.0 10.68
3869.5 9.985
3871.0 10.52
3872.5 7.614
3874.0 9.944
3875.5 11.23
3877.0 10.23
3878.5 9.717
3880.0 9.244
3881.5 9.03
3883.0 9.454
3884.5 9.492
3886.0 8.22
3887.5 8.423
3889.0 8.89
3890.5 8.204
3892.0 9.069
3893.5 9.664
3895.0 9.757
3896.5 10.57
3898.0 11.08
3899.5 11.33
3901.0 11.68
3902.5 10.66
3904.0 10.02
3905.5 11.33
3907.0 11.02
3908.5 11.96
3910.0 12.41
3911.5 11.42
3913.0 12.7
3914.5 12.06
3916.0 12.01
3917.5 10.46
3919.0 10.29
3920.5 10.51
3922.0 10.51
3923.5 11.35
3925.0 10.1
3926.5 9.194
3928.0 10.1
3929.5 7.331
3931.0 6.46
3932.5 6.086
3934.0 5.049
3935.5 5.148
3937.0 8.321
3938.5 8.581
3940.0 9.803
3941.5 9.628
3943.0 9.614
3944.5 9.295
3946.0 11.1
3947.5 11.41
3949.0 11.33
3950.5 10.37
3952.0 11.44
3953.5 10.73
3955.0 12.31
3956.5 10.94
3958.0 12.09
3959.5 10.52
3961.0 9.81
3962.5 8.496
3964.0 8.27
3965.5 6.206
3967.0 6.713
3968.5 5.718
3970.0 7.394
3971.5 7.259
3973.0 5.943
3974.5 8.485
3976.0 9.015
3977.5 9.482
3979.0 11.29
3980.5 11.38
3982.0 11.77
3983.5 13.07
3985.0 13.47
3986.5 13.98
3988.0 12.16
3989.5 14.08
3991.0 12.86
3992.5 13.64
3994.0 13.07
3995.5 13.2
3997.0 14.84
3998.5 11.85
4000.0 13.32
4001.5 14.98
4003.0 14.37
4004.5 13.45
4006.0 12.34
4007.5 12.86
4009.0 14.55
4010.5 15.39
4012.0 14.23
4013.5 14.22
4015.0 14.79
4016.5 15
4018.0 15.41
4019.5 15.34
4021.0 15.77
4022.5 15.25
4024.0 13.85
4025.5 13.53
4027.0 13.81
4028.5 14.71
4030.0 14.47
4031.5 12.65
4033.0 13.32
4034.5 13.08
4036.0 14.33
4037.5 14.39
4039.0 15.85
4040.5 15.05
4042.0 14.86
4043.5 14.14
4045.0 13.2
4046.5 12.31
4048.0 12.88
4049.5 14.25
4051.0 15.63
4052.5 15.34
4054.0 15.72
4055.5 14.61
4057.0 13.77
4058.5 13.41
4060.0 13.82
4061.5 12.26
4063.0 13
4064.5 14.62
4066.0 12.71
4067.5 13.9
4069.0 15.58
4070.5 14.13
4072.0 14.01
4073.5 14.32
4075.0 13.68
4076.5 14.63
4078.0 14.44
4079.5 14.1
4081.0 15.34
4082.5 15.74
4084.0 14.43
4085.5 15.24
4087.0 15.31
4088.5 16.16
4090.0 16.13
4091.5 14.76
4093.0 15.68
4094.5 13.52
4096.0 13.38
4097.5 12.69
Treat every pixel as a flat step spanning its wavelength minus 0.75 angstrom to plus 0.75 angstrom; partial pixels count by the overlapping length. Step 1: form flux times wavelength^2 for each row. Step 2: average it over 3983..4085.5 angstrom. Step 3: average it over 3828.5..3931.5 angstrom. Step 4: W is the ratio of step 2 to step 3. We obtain 1.6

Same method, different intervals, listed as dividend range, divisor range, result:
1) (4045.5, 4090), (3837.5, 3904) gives 1.68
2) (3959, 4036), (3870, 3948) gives 1.31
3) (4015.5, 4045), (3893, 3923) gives 1.38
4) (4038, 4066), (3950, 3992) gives 1.44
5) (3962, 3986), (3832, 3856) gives 1.21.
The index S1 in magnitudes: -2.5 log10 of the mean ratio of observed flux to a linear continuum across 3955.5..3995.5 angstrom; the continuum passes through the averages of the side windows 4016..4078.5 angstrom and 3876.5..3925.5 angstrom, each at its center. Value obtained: 0.195 mag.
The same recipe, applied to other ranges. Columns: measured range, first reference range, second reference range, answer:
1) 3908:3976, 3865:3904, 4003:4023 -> 0.24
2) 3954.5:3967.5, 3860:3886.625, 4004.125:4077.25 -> 0.26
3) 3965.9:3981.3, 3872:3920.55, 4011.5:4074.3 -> 0.44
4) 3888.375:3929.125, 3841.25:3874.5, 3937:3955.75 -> -0.07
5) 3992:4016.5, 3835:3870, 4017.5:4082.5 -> -0.07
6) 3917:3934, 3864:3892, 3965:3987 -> 0.04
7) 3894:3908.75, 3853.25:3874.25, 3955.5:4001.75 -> -0.08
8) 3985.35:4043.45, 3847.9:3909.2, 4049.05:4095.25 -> -0.08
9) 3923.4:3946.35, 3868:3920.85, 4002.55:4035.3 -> 0.34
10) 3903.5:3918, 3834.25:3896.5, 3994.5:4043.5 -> -0.10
